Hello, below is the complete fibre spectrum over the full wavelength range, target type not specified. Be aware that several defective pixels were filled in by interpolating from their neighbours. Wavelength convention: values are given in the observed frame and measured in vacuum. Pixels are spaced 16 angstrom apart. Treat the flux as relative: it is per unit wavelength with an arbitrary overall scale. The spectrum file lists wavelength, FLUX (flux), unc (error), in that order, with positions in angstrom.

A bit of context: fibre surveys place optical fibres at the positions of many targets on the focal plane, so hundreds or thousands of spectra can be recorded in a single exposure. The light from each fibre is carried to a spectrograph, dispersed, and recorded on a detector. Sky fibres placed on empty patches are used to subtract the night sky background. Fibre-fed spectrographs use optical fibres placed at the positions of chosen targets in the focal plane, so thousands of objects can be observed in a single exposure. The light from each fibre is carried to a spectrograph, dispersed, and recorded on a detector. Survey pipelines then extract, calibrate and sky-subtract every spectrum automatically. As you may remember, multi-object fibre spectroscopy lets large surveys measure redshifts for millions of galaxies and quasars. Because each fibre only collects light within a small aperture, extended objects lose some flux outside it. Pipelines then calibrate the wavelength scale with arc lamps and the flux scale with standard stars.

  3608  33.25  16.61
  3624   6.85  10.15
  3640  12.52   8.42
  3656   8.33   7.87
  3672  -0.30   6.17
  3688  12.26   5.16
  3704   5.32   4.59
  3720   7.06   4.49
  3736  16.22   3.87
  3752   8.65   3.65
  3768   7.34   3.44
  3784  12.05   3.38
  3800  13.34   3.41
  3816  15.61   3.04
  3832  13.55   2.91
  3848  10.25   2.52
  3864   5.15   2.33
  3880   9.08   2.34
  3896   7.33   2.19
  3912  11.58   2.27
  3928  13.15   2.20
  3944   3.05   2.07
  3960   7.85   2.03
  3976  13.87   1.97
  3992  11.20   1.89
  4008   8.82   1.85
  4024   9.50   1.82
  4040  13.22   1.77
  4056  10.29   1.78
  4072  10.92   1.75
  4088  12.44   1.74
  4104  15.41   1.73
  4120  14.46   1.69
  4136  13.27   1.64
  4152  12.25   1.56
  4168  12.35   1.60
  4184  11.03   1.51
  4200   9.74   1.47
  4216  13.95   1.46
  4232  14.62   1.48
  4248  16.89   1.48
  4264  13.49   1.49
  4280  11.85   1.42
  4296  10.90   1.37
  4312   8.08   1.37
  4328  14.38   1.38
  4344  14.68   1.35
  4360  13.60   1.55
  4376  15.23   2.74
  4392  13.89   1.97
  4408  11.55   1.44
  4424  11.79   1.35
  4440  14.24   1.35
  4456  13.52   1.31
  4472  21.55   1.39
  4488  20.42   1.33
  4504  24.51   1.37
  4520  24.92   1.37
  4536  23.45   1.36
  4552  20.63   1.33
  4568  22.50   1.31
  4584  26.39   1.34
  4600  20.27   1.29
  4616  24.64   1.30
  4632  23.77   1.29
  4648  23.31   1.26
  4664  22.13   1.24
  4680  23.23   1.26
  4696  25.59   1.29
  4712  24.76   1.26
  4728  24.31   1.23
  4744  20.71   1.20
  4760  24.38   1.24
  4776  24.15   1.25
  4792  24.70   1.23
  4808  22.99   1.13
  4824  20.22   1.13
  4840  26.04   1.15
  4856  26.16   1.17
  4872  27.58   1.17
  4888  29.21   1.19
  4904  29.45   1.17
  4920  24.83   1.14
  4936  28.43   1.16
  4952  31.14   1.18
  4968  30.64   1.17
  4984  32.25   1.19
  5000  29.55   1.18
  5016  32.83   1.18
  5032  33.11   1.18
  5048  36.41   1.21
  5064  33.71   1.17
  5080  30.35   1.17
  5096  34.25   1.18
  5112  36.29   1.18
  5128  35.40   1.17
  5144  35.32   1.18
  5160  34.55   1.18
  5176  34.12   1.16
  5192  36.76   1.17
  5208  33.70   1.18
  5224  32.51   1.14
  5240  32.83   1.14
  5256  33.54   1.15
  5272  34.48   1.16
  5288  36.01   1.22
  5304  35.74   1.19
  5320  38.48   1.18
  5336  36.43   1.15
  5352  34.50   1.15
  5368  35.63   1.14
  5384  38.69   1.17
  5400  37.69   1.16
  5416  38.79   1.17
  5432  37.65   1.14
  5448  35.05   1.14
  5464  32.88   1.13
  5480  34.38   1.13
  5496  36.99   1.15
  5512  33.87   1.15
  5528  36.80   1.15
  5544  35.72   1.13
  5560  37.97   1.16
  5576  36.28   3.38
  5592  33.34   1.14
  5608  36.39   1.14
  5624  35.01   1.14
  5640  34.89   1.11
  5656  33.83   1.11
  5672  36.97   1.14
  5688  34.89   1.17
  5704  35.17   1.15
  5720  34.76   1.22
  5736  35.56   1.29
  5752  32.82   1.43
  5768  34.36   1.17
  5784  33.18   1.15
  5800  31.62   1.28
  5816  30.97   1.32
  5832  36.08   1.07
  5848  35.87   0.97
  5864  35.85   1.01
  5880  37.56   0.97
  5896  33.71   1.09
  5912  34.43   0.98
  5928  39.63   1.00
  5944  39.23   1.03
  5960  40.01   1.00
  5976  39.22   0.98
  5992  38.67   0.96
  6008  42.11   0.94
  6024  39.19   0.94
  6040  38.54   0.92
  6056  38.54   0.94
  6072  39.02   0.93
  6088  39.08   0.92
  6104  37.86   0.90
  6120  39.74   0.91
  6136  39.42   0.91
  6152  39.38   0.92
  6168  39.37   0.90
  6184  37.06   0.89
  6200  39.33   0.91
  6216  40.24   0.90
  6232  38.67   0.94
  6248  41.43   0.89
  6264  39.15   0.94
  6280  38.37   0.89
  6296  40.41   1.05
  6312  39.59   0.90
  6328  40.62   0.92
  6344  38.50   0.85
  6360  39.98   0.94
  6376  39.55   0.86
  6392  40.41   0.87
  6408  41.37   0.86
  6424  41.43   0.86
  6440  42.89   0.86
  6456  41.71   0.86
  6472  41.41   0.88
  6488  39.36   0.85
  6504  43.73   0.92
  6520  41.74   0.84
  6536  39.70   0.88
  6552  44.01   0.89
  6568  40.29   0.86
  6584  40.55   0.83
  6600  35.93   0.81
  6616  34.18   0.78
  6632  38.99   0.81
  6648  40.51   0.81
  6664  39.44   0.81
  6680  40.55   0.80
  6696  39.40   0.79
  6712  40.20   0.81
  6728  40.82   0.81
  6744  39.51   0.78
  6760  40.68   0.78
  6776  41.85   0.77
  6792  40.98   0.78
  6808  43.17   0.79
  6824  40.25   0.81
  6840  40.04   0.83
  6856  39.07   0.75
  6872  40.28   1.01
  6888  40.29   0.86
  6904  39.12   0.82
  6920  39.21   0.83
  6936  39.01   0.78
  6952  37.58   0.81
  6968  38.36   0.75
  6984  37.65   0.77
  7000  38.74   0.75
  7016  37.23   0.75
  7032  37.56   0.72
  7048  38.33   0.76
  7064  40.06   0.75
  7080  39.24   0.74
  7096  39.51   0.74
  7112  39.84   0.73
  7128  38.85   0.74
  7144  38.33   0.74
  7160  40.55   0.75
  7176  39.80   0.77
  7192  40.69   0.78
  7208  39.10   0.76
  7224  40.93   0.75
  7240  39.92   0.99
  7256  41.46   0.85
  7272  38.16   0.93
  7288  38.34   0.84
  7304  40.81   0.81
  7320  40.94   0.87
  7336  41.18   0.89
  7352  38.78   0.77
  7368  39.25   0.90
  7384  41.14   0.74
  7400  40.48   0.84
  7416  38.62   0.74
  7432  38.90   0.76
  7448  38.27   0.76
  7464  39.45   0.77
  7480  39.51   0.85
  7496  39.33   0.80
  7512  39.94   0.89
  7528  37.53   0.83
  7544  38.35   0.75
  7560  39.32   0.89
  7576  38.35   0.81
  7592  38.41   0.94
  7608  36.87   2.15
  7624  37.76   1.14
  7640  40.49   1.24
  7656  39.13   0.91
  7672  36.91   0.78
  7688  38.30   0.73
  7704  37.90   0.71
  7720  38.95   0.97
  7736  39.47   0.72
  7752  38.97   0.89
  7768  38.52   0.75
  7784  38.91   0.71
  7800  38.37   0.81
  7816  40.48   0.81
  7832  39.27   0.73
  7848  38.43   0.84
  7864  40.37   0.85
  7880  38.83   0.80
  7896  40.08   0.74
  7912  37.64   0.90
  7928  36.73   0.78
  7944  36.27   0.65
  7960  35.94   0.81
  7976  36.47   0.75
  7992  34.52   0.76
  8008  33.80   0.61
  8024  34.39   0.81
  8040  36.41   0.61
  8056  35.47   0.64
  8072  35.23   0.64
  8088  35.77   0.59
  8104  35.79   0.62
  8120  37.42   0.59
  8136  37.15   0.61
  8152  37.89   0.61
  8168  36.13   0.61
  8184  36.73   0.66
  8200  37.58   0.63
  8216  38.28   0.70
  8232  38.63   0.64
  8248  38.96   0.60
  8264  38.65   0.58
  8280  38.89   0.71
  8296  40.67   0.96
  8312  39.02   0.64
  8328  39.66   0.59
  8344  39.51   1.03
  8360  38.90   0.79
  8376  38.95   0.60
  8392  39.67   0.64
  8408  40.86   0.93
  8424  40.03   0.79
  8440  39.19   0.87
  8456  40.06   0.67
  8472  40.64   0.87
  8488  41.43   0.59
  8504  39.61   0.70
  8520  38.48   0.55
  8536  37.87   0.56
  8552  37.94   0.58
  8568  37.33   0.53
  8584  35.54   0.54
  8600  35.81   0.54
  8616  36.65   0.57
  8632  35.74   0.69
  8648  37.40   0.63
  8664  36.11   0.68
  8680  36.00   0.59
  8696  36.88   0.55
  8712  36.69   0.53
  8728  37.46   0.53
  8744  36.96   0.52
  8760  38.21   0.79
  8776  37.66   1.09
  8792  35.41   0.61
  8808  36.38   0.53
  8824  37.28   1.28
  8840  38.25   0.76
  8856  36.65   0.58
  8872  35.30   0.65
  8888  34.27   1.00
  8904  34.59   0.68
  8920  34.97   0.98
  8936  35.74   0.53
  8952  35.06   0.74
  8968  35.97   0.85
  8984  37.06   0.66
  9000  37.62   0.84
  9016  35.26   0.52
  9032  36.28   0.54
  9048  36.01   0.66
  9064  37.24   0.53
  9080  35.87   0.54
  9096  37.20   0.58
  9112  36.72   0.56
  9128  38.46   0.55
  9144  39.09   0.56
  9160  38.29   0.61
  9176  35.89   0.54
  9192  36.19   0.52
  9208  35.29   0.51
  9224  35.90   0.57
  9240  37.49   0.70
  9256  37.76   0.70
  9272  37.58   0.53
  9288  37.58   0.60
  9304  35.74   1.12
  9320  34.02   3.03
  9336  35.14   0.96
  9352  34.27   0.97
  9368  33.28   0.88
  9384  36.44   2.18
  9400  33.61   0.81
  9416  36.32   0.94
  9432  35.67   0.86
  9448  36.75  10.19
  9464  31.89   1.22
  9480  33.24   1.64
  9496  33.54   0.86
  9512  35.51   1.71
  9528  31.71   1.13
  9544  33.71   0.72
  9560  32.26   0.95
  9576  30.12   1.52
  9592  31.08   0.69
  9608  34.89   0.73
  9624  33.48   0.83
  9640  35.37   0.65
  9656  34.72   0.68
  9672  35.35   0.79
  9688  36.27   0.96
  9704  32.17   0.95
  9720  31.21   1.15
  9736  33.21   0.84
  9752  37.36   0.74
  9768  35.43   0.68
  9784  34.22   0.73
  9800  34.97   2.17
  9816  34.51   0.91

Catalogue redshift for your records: 0.121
